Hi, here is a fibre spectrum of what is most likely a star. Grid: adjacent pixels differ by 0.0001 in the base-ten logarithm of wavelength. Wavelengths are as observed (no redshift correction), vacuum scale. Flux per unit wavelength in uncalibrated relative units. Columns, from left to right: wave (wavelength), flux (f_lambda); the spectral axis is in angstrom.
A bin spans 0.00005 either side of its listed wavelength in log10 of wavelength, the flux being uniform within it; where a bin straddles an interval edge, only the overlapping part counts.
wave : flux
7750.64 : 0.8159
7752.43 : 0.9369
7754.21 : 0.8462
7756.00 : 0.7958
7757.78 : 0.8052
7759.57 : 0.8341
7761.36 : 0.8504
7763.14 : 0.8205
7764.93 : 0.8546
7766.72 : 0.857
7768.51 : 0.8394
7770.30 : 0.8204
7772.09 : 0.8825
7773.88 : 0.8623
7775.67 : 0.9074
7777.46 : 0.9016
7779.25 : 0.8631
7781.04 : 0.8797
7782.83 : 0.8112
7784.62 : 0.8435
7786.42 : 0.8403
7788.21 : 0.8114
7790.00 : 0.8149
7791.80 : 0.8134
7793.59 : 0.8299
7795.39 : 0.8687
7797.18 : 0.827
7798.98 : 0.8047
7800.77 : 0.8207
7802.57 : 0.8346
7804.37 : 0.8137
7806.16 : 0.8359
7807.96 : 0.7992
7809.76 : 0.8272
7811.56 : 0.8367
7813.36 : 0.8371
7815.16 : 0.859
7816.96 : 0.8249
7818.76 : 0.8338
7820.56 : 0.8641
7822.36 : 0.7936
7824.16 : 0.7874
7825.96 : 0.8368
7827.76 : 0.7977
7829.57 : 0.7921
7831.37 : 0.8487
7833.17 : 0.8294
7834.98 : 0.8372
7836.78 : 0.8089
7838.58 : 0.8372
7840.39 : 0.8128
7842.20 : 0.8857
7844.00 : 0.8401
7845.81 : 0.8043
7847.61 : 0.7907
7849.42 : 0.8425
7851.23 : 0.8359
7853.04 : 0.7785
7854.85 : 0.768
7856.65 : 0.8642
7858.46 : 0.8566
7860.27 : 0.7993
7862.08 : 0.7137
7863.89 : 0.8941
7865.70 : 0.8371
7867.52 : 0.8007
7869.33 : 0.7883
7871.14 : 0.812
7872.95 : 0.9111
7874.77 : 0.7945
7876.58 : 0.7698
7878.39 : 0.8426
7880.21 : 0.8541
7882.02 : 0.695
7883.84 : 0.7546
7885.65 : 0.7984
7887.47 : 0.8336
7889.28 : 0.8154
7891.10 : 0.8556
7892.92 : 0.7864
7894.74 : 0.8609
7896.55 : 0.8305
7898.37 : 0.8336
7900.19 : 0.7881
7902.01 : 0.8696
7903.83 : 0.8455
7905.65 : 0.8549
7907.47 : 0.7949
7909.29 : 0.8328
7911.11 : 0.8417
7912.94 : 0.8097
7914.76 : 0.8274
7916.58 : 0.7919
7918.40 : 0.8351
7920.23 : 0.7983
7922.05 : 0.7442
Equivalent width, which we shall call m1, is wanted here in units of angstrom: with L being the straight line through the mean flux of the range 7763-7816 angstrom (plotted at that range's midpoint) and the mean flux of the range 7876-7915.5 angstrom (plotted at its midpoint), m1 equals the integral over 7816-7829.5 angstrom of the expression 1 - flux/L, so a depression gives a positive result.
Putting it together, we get 0.3 angstrom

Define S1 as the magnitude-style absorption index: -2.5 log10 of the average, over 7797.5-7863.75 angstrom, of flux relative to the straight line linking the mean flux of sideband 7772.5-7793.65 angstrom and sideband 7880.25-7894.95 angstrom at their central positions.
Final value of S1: 0.01 mag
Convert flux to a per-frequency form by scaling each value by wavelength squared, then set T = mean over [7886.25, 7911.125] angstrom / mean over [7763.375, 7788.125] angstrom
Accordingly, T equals 1.0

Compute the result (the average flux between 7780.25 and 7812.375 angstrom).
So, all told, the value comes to 0.828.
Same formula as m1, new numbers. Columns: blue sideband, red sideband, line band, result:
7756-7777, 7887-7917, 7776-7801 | 0.13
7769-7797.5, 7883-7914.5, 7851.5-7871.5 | 0.51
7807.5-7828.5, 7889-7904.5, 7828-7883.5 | 0.76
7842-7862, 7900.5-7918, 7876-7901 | 0.47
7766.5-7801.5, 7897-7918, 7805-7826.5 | 0.32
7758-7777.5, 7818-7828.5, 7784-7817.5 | 0.19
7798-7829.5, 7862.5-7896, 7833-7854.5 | -0.11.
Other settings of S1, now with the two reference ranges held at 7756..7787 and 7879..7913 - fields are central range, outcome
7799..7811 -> 0.027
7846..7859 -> 0.015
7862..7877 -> 0.007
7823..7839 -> 0.021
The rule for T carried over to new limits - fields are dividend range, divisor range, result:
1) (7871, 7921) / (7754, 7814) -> 1.01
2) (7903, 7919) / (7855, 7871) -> 1.02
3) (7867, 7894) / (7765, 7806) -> 0.98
